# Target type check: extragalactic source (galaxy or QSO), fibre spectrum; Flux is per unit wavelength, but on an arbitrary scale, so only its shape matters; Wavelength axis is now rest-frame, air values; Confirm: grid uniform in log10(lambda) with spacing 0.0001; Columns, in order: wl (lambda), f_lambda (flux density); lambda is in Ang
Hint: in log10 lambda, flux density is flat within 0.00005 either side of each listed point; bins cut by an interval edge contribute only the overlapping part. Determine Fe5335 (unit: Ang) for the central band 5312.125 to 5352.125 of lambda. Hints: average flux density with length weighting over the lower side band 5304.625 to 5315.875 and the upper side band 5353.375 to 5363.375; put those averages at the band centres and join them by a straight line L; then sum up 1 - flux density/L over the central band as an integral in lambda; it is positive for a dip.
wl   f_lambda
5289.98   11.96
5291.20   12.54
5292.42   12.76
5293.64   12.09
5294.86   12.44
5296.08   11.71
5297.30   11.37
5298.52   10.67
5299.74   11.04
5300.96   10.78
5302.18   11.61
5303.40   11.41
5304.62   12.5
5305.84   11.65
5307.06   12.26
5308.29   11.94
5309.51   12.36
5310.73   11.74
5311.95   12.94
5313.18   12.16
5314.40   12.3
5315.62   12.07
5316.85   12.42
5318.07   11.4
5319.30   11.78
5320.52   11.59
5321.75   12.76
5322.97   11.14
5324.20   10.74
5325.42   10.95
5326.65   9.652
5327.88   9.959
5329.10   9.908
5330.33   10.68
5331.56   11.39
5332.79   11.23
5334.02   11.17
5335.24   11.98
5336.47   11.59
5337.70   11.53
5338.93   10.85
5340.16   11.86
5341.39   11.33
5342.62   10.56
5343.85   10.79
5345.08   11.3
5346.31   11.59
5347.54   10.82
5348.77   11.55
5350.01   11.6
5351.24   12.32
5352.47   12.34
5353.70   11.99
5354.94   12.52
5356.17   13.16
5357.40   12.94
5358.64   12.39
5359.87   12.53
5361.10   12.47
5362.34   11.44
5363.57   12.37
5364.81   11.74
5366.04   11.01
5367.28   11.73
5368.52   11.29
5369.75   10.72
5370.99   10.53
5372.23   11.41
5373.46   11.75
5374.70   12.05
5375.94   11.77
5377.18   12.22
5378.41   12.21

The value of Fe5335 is 3.0 Ang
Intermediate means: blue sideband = 12.2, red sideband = 12.4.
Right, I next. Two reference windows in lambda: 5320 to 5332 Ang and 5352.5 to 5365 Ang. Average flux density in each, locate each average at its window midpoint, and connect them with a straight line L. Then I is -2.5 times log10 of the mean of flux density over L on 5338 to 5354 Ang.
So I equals 0.032 mag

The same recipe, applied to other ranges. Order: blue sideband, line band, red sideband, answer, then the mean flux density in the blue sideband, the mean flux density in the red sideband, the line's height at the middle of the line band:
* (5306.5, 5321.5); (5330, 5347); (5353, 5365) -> 0.09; 12.1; 12.4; 12.2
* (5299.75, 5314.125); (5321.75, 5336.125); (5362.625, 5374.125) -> 0.08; 11.9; 11.4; 11.7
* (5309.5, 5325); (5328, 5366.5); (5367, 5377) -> 0.00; 11.9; 11.4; 11.7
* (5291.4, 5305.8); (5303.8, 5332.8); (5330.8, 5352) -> 0.00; 11.7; 11.4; 11.6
